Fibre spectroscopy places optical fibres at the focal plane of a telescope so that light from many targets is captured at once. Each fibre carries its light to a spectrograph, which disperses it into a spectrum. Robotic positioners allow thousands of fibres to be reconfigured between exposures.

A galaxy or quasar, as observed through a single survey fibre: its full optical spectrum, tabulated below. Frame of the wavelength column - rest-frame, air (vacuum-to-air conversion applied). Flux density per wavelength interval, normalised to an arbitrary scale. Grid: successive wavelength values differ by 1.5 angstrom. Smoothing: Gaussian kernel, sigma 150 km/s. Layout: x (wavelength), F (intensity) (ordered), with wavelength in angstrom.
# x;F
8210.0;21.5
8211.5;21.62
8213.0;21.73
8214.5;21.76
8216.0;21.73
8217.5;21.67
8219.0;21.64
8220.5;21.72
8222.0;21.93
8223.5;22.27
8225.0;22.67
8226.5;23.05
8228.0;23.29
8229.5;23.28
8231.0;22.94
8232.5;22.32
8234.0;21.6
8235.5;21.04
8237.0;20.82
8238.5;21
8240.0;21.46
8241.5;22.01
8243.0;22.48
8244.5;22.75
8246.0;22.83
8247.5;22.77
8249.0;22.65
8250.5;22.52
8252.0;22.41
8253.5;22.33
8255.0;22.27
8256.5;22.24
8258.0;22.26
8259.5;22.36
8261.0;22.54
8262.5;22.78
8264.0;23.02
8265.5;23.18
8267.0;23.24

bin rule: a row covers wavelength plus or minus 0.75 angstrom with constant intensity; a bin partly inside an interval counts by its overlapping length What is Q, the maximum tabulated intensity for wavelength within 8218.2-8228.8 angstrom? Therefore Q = 23.29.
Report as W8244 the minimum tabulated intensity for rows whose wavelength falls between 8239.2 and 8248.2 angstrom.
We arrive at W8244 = 21.46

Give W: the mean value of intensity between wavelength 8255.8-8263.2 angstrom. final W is 22.4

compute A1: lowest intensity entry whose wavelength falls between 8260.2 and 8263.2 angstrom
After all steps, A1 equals 22.54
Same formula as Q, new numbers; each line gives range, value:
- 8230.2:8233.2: 22.94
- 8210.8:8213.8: 21.73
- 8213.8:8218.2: 21.76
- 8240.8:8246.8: 22.83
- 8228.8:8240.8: 23.28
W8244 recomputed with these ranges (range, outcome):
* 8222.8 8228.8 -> 22.27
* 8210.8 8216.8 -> 21.62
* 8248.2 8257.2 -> 22.24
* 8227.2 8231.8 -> 22.94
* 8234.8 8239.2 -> 20.82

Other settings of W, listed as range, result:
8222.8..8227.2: 22.7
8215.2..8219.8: 21.7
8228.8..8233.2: 22.8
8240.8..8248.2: 22.6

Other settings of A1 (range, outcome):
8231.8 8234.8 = 21.6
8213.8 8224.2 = 21.64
